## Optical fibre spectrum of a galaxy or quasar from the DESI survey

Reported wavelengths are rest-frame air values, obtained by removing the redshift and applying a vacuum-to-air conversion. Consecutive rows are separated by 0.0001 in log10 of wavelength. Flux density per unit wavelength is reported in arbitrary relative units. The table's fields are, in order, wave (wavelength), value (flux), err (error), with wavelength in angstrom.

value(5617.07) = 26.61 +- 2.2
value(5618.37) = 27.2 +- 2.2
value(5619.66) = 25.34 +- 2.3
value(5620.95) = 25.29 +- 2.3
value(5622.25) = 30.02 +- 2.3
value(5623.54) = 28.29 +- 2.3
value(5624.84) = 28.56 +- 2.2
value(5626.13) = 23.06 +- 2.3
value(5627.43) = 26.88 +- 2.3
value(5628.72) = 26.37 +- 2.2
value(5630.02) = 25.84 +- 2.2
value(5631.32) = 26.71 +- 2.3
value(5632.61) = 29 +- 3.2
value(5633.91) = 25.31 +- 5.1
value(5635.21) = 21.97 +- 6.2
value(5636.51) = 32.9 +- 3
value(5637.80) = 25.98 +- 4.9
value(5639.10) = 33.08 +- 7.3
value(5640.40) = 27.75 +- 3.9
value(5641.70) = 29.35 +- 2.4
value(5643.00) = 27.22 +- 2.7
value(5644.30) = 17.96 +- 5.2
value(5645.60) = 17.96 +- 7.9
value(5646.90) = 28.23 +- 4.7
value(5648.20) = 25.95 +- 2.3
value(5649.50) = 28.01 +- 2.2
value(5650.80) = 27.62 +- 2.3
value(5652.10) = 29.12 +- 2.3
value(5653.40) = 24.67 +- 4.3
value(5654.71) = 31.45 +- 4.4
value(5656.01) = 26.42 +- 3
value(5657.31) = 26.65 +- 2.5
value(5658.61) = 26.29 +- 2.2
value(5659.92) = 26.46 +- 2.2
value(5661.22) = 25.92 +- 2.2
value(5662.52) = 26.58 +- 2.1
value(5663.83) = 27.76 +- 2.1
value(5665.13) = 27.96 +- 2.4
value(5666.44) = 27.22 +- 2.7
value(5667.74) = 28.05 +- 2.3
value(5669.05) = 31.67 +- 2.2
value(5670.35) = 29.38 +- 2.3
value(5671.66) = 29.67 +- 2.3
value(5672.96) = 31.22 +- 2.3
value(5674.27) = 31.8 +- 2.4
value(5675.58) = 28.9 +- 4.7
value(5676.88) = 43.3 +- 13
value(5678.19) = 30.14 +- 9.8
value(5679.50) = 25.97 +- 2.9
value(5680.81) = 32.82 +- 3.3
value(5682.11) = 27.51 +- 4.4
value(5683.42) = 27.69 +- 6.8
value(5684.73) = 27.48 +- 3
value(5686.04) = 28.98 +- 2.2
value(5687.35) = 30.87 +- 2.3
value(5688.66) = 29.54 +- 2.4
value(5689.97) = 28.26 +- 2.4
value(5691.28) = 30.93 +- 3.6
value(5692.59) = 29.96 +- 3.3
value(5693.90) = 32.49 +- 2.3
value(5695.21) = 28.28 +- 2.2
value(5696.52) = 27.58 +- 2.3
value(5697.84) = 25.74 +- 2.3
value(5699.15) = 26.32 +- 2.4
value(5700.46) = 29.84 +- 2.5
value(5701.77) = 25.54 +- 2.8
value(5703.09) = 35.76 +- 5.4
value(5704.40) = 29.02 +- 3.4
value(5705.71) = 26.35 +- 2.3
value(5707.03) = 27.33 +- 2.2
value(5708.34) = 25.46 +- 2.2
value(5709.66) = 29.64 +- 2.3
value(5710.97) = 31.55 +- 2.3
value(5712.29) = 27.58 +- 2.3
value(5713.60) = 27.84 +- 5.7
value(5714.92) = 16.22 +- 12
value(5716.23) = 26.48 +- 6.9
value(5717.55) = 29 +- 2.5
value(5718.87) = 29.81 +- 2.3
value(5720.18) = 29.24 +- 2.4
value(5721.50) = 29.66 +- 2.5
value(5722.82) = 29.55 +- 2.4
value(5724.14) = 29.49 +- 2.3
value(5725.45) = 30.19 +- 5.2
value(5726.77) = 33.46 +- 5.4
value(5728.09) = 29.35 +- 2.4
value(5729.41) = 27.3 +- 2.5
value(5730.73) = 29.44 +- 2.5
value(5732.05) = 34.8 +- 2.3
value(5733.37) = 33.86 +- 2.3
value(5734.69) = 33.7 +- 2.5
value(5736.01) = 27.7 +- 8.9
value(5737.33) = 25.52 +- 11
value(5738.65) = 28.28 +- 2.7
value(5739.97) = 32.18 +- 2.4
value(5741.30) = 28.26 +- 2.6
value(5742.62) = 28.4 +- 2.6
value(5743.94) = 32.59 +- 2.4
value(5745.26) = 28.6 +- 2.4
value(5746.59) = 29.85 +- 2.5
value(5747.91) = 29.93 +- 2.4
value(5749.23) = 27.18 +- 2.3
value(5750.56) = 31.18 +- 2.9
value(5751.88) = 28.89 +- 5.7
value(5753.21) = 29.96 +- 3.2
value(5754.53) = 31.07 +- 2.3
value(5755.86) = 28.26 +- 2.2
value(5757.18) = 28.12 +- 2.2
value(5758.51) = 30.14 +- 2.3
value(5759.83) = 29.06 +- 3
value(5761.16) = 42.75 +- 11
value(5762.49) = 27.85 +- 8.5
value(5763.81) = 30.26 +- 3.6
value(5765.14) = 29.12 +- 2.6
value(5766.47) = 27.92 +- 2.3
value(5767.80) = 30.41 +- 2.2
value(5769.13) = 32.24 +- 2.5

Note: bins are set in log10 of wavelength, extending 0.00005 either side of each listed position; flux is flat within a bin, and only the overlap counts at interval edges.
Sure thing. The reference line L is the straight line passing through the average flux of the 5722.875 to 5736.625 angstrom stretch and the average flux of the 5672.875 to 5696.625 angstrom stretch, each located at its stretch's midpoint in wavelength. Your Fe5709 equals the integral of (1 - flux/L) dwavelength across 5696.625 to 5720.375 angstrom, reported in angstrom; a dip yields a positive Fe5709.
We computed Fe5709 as 2.3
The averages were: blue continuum 30.2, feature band 27.7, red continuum 30.9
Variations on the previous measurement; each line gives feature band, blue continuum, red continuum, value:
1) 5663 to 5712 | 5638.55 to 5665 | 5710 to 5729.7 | -3.1 angstrom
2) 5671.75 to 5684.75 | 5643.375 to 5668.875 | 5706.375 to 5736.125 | -1.6 angstrom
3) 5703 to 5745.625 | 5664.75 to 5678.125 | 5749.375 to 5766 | 2.1 angstrom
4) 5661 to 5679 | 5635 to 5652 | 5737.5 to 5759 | -1.7 angstrom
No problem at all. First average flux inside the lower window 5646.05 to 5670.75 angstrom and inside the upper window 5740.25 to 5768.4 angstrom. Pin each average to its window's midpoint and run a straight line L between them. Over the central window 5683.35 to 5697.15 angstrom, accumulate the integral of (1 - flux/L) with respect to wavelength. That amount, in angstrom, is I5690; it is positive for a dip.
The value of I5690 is -0.5 angstrom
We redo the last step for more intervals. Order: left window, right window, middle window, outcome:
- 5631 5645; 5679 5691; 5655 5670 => 0.3 angstrom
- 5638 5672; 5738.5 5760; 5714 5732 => 0.2 angstrom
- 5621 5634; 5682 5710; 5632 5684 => -0.6 angstrom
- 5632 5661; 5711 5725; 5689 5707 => -0.9 angstrom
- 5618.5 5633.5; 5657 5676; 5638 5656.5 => 0.6 angstrom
